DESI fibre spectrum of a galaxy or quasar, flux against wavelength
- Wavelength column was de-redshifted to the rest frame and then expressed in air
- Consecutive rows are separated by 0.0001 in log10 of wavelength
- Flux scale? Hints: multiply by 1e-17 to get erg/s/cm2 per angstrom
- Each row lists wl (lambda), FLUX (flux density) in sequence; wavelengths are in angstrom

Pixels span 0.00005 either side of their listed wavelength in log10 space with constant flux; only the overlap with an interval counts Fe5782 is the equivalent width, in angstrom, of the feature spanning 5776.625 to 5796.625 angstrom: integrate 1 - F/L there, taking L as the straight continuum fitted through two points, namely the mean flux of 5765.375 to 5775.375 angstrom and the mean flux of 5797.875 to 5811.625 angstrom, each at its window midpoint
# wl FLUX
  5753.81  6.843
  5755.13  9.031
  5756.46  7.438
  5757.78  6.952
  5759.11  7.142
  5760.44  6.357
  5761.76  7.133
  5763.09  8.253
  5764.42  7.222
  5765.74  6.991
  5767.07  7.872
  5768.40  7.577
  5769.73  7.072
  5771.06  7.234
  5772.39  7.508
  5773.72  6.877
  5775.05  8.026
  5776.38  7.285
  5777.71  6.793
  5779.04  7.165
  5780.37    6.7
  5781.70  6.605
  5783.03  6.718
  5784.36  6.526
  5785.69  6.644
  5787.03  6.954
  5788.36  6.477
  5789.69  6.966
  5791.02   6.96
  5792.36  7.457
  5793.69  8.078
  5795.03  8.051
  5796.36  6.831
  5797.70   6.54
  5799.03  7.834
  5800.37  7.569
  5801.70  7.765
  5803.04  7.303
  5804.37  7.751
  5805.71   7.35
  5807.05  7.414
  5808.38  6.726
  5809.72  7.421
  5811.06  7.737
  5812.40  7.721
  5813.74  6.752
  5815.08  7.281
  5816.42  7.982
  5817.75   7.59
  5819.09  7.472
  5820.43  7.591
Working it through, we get 1.11 angstrom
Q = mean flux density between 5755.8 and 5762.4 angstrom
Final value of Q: 7.01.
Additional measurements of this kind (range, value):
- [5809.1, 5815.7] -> 7.38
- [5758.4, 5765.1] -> 7.22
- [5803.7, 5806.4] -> 7.55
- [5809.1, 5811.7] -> 7.57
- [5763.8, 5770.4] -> 7.35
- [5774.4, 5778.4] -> 7.37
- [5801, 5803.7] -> 7.54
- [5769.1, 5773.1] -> 7.26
